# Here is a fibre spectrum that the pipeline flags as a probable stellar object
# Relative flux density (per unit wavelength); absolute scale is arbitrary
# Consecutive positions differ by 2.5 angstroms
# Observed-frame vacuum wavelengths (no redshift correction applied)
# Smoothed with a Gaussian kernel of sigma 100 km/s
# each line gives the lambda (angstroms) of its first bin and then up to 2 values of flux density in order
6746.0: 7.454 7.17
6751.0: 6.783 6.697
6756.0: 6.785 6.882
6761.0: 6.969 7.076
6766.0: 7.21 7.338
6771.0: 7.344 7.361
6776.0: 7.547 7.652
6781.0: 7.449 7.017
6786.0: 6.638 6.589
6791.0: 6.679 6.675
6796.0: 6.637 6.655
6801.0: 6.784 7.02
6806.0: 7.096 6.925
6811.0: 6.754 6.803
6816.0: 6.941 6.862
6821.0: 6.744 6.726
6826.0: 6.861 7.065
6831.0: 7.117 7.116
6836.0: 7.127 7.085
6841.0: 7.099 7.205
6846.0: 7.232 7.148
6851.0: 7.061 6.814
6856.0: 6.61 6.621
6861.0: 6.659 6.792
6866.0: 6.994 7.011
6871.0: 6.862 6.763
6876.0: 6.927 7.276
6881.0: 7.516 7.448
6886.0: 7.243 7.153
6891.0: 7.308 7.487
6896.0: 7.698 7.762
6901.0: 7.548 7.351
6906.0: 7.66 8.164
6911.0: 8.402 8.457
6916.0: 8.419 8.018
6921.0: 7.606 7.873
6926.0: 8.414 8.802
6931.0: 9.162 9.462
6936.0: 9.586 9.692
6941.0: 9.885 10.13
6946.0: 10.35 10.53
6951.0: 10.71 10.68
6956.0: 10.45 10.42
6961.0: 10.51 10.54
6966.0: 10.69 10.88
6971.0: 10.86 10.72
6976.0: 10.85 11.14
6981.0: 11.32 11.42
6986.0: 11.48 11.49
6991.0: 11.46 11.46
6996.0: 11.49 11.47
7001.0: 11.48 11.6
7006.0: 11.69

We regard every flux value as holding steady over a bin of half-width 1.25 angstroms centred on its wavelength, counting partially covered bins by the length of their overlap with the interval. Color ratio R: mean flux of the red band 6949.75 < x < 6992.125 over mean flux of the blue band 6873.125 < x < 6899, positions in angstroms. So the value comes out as 1.49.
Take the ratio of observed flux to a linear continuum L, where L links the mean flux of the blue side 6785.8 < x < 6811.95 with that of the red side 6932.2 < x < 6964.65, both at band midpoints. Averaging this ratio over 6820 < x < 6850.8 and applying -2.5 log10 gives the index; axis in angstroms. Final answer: 0.08 mag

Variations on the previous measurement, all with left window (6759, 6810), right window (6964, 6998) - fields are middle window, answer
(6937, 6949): 0.031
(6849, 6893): 0.252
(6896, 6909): 0.234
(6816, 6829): 0.145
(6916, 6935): 0.178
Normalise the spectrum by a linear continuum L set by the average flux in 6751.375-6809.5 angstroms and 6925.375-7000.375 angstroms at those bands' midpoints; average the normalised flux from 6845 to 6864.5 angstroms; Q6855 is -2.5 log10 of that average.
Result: 0.225 mag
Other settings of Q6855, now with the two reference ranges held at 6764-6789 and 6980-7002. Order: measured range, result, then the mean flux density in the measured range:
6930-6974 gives 0.04 mag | 10.3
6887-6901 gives 0.26 mag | 7.48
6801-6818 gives 0.14 mag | 6.91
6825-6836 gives 0.18 mag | 7.05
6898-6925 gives 0.24 mag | 7.94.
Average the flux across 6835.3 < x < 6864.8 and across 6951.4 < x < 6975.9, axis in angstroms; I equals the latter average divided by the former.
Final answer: 1.5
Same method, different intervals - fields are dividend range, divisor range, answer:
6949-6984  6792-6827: 1.58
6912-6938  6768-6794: 1.21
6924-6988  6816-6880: 1.49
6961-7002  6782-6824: 1.64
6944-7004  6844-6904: 1.54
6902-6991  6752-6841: 1.40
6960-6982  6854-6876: 1.59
